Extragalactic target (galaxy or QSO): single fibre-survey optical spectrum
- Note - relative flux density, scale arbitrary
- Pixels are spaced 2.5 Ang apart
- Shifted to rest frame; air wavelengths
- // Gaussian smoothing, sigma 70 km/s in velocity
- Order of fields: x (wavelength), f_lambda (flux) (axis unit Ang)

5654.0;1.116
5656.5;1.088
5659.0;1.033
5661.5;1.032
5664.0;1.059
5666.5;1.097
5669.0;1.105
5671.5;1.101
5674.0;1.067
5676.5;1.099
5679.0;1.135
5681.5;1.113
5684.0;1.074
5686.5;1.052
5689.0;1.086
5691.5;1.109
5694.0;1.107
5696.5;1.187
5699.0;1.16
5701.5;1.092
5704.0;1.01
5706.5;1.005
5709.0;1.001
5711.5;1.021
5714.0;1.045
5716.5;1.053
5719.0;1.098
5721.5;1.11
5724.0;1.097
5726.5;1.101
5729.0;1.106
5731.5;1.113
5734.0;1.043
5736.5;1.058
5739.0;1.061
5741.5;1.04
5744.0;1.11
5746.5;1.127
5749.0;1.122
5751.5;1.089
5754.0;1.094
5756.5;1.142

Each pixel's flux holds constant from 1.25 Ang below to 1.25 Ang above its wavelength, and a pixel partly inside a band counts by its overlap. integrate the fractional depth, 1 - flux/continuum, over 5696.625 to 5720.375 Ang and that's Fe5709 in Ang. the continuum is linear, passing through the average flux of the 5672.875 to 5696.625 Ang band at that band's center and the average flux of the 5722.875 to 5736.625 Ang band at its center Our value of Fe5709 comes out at 0.7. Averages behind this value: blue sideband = 1.1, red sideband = 1.09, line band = 1.06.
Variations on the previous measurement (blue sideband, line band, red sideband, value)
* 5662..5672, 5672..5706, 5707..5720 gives -1.06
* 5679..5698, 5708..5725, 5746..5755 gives 0.70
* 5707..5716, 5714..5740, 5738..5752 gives -0.68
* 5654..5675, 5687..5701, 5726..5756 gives -0.55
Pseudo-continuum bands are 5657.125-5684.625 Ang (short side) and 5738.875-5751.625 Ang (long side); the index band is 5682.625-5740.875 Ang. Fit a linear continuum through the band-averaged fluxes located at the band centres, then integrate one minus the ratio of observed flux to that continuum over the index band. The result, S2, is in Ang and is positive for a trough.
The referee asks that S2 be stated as 0.6 Ang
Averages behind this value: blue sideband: 1.08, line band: 1.08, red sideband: 1.09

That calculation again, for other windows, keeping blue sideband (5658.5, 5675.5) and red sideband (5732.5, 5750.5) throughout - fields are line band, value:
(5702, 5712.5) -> 0.6 Ang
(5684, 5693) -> -0.1 Ang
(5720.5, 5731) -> -0.2 Ang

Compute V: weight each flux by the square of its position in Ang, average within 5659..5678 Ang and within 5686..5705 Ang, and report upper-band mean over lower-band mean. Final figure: 1.03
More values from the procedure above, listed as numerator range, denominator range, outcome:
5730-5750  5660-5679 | 1.03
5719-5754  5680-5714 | 1.03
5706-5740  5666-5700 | 0.98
